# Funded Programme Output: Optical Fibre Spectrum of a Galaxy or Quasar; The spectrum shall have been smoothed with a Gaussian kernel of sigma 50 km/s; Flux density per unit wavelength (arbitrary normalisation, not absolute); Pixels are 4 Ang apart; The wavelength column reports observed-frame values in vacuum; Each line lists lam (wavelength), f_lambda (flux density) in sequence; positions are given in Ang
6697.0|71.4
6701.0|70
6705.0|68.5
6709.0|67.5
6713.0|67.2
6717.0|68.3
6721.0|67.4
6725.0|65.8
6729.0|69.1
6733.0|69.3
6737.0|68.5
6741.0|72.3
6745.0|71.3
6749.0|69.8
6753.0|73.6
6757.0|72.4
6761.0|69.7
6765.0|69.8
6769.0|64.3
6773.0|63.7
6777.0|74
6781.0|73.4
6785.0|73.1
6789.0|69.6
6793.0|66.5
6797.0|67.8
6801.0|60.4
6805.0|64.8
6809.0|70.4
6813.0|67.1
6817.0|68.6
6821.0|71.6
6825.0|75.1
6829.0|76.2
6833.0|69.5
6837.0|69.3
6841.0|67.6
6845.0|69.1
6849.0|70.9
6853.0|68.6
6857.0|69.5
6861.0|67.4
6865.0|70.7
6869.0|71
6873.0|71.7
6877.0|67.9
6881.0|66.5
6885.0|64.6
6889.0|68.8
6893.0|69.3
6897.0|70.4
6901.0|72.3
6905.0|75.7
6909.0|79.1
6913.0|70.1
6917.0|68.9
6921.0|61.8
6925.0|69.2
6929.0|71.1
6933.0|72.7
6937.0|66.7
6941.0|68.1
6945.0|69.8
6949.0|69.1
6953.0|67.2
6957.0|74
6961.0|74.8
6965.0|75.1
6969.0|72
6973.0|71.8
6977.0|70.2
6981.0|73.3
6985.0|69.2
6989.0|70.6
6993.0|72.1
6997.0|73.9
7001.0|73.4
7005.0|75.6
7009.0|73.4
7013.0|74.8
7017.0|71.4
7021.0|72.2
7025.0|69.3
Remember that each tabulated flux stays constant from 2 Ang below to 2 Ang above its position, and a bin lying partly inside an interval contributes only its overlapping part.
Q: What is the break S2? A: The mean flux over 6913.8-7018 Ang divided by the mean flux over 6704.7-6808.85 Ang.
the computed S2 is 1.03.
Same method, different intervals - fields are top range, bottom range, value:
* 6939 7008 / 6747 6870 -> 1.03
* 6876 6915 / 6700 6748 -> 1.03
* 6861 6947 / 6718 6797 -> 1.00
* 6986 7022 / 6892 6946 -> 1.04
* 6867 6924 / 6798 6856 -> 1.01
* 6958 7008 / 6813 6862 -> 1.04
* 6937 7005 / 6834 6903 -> 1.03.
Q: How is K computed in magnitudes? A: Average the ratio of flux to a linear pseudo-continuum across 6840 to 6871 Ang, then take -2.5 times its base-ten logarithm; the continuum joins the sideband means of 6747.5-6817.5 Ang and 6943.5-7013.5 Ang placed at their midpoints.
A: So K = 0.011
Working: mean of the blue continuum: 68.8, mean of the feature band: 69.4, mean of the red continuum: 72.2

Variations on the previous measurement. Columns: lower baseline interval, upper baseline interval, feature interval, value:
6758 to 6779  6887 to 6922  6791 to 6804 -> 0.07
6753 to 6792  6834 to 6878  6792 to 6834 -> 0.01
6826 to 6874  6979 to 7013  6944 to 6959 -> 0.03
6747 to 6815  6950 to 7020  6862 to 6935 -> 0.01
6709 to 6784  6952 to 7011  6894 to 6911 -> -0.04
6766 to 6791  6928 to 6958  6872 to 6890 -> 0.03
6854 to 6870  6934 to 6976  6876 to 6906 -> 0.01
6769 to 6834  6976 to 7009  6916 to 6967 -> 0.03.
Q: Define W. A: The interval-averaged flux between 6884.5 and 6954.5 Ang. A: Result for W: 69.8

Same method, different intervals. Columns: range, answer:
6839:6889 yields 68.8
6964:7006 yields 72.3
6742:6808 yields 69.1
